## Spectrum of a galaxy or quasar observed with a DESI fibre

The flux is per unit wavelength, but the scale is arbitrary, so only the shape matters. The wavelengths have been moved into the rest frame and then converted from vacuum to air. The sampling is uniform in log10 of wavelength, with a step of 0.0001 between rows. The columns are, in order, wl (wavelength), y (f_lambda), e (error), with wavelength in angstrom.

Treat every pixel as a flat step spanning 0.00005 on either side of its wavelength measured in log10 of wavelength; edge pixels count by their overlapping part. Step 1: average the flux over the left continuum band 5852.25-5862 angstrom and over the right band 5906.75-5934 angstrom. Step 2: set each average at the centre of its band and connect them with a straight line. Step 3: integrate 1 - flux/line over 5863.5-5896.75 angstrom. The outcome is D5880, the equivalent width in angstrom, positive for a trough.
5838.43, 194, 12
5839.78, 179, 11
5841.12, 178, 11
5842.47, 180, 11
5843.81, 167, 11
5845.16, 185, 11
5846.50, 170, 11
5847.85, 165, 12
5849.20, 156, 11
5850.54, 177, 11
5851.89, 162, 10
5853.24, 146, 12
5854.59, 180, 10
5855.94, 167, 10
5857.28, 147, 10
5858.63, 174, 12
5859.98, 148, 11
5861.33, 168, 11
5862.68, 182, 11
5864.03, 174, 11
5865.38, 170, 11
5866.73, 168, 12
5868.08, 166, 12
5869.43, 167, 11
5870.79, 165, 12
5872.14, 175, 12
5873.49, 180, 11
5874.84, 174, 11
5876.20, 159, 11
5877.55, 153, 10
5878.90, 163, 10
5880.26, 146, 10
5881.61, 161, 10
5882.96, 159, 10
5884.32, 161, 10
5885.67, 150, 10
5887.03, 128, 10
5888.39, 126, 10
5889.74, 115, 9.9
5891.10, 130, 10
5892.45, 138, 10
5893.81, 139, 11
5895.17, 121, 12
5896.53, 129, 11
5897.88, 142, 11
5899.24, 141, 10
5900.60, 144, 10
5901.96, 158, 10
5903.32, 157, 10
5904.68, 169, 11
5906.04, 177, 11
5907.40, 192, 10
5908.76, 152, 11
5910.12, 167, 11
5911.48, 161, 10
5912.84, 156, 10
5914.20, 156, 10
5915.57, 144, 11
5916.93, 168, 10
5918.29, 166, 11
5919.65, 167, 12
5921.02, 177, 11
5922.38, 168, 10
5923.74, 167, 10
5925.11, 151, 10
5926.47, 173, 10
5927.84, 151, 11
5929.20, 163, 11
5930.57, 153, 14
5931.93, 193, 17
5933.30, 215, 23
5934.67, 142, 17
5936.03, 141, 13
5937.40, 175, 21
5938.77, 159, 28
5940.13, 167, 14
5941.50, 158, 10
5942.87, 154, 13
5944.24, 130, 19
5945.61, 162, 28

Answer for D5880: 2.1 angstrom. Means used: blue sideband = 161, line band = 153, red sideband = 167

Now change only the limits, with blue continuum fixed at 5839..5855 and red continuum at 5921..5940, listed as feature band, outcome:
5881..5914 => 3.7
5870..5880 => 0.2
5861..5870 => -0.1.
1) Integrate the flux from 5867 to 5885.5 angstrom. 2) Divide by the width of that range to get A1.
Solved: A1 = 164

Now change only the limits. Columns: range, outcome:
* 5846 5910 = 157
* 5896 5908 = 157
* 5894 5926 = 158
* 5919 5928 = 166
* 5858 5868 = 169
